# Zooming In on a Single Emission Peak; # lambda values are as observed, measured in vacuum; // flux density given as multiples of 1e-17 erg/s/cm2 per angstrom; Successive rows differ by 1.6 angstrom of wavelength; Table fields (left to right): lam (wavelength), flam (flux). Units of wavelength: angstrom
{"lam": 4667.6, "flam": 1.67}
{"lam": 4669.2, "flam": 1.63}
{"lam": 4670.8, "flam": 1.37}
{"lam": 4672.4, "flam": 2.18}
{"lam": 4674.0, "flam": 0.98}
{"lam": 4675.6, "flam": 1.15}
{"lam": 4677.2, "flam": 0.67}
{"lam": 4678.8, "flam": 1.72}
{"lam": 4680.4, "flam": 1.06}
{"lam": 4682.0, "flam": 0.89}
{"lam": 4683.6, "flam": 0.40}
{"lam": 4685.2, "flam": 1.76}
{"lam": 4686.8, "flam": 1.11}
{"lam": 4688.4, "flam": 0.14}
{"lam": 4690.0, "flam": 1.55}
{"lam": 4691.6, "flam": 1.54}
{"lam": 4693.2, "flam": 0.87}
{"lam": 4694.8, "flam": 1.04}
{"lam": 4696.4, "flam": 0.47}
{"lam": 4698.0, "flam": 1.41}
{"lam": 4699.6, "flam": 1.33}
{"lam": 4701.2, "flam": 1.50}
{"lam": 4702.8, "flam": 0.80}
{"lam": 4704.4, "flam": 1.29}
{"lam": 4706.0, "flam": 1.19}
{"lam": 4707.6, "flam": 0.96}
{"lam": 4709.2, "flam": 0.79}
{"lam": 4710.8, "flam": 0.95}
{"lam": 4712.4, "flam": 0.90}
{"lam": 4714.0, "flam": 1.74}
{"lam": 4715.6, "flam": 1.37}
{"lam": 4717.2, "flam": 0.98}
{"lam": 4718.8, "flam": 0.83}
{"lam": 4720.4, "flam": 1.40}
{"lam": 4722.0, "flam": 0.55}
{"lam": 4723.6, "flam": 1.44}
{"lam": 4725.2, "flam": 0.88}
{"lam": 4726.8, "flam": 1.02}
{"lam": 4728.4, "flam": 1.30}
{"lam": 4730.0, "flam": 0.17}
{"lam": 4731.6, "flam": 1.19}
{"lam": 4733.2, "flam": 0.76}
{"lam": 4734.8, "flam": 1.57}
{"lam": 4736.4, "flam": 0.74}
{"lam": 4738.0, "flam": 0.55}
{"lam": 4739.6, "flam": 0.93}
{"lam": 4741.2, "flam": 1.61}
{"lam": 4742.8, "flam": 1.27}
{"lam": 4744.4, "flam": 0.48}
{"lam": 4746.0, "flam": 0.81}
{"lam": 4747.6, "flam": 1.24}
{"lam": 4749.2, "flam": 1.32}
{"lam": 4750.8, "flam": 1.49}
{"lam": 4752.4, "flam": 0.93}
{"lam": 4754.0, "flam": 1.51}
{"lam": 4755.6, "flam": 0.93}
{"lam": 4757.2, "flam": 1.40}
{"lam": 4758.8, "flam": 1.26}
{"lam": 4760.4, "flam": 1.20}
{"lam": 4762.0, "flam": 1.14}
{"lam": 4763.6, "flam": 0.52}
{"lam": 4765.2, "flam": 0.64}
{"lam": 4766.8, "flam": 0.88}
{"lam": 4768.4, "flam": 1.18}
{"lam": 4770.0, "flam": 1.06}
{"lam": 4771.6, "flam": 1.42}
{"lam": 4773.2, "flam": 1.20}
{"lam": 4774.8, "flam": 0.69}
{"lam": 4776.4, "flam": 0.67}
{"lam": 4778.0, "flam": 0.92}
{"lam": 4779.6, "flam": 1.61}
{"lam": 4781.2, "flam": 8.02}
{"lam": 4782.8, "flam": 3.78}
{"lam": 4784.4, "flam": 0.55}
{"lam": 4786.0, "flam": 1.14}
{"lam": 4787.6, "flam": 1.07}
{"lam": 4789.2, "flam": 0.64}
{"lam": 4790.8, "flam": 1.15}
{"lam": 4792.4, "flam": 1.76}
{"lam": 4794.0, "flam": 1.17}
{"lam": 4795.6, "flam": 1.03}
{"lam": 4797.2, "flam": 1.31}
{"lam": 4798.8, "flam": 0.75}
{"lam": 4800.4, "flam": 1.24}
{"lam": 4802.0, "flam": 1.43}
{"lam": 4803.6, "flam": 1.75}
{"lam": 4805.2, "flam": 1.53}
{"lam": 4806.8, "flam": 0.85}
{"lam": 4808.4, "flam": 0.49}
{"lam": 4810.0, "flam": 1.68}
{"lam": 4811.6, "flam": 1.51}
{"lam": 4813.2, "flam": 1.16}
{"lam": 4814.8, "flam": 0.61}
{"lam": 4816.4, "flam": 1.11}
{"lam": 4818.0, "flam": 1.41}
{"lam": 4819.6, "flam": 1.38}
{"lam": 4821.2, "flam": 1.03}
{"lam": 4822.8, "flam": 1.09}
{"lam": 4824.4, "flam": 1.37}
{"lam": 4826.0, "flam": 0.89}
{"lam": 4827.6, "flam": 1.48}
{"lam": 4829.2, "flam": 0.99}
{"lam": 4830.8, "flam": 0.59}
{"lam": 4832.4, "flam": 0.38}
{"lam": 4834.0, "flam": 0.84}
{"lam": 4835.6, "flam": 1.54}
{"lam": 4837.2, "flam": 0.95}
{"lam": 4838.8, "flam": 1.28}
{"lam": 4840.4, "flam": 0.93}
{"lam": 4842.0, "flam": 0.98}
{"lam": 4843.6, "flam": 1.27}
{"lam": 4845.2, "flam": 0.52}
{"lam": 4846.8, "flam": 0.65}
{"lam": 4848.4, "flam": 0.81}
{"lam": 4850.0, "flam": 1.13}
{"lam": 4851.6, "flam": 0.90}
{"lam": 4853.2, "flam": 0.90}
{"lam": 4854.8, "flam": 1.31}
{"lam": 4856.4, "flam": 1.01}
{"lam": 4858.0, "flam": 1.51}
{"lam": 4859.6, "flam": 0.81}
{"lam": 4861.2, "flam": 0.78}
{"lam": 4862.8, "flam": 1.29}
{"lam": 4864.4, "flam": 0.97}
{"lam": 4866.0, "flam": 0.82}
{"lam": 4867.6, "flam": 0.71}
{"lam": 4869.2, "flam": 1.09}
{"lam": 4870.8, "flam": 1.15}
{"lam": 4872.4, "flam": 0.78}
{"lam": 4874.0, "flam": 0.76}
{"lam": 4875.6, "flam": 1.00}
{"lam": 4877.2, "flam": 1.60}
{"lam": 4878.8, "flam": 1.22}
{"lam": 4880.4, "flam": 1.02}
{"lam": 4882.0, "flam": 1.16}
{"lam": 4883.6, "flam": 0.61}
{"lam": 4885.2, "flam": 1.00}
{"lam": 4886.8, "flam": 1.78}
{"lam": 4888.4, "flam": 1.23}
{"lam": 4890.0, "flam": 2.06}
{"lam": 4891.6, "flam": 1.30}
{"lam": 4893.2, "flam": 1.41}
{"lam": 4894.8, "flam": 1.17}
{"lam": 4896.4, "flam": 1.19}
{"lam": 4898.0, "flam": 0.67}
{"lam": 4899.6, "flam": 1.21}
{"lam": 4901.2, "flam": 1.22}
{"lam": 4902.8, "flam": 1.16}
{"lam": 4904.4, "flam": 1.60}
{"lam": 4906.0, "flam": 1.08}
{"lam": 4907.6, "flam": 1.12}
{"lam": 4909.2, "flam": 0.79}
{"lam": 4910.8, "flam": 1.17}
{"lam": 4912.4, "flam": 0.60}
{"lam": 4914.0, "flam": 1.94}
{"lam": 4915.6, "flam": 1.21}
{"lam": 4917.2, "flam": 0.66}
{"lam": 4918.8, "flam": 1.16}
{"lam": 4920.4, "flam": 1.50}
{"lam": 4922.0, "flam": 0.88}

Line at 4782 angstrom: Hgamma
